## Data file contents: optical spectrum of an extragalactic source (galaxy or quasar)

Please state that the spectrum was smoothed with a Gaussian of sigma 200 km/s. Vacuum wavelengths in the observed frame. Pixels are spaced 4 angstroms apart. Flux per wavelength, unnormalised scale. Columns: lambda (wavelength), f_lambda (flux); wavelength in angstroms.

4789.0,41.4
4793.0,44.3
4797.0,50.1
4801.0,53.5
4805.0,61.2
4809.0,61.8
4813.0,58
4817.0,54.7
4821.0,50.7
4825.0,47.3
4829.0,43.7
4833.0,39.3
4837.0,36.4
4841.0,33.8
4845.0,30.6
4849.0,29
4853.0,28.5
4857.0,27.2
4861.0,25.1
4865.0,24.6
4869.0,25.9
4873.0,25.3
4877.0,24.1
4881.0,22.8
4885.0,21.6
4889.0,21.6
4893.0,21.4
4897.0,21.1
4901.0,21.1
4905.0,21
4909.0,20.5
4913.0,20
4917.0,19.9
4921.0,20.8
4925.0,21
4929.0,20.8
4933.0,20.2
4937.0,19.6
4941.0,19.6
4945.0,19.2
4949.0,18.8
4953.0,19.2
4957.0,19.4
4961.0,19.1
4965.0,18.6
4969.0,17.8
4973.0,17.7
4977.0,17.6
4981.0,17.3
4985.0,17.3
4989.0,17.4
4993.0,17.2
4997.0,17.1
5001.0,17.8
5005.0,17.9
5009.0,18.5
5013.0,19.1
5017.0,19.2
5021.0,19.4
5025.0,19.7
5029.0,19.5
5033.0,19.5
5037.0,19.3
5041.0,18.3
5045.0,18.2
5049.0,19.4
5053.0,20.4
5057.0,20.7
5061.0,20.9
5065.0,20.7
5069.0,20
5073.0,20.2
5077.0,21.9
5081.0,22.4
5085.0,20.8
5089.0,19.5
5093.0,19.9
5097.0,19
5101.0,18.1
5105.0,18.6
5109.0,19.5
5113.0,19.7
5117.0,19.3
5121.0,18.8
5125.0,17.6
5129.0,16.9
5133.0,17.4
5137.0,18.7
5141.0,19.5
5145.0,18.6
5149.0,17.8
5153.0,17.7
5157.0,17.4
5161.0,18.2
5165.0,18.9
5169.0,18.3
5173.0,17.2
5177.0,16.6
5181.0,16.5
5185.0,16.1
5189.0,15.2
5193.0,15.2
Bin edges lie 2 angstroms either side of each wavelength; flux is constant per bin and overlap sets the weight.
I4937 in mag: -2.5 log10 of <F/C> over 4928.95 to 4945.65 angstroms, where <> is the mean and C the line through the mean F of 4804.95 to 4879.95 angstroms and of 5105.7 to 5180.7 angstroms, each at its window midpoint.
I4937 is 0.499 mag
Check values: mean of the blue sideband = 37.5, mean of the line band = 19.8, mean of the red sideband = 18.2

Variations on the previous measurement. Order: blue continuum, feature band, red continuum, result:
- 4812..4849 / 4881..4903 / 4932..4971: 0.39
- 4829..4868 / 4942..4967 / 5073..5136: 0.34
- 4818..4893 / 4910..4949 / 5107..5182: 0.35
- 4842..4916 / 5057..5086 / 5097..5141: -0.07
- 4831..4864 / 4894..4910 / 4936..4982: 0.19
